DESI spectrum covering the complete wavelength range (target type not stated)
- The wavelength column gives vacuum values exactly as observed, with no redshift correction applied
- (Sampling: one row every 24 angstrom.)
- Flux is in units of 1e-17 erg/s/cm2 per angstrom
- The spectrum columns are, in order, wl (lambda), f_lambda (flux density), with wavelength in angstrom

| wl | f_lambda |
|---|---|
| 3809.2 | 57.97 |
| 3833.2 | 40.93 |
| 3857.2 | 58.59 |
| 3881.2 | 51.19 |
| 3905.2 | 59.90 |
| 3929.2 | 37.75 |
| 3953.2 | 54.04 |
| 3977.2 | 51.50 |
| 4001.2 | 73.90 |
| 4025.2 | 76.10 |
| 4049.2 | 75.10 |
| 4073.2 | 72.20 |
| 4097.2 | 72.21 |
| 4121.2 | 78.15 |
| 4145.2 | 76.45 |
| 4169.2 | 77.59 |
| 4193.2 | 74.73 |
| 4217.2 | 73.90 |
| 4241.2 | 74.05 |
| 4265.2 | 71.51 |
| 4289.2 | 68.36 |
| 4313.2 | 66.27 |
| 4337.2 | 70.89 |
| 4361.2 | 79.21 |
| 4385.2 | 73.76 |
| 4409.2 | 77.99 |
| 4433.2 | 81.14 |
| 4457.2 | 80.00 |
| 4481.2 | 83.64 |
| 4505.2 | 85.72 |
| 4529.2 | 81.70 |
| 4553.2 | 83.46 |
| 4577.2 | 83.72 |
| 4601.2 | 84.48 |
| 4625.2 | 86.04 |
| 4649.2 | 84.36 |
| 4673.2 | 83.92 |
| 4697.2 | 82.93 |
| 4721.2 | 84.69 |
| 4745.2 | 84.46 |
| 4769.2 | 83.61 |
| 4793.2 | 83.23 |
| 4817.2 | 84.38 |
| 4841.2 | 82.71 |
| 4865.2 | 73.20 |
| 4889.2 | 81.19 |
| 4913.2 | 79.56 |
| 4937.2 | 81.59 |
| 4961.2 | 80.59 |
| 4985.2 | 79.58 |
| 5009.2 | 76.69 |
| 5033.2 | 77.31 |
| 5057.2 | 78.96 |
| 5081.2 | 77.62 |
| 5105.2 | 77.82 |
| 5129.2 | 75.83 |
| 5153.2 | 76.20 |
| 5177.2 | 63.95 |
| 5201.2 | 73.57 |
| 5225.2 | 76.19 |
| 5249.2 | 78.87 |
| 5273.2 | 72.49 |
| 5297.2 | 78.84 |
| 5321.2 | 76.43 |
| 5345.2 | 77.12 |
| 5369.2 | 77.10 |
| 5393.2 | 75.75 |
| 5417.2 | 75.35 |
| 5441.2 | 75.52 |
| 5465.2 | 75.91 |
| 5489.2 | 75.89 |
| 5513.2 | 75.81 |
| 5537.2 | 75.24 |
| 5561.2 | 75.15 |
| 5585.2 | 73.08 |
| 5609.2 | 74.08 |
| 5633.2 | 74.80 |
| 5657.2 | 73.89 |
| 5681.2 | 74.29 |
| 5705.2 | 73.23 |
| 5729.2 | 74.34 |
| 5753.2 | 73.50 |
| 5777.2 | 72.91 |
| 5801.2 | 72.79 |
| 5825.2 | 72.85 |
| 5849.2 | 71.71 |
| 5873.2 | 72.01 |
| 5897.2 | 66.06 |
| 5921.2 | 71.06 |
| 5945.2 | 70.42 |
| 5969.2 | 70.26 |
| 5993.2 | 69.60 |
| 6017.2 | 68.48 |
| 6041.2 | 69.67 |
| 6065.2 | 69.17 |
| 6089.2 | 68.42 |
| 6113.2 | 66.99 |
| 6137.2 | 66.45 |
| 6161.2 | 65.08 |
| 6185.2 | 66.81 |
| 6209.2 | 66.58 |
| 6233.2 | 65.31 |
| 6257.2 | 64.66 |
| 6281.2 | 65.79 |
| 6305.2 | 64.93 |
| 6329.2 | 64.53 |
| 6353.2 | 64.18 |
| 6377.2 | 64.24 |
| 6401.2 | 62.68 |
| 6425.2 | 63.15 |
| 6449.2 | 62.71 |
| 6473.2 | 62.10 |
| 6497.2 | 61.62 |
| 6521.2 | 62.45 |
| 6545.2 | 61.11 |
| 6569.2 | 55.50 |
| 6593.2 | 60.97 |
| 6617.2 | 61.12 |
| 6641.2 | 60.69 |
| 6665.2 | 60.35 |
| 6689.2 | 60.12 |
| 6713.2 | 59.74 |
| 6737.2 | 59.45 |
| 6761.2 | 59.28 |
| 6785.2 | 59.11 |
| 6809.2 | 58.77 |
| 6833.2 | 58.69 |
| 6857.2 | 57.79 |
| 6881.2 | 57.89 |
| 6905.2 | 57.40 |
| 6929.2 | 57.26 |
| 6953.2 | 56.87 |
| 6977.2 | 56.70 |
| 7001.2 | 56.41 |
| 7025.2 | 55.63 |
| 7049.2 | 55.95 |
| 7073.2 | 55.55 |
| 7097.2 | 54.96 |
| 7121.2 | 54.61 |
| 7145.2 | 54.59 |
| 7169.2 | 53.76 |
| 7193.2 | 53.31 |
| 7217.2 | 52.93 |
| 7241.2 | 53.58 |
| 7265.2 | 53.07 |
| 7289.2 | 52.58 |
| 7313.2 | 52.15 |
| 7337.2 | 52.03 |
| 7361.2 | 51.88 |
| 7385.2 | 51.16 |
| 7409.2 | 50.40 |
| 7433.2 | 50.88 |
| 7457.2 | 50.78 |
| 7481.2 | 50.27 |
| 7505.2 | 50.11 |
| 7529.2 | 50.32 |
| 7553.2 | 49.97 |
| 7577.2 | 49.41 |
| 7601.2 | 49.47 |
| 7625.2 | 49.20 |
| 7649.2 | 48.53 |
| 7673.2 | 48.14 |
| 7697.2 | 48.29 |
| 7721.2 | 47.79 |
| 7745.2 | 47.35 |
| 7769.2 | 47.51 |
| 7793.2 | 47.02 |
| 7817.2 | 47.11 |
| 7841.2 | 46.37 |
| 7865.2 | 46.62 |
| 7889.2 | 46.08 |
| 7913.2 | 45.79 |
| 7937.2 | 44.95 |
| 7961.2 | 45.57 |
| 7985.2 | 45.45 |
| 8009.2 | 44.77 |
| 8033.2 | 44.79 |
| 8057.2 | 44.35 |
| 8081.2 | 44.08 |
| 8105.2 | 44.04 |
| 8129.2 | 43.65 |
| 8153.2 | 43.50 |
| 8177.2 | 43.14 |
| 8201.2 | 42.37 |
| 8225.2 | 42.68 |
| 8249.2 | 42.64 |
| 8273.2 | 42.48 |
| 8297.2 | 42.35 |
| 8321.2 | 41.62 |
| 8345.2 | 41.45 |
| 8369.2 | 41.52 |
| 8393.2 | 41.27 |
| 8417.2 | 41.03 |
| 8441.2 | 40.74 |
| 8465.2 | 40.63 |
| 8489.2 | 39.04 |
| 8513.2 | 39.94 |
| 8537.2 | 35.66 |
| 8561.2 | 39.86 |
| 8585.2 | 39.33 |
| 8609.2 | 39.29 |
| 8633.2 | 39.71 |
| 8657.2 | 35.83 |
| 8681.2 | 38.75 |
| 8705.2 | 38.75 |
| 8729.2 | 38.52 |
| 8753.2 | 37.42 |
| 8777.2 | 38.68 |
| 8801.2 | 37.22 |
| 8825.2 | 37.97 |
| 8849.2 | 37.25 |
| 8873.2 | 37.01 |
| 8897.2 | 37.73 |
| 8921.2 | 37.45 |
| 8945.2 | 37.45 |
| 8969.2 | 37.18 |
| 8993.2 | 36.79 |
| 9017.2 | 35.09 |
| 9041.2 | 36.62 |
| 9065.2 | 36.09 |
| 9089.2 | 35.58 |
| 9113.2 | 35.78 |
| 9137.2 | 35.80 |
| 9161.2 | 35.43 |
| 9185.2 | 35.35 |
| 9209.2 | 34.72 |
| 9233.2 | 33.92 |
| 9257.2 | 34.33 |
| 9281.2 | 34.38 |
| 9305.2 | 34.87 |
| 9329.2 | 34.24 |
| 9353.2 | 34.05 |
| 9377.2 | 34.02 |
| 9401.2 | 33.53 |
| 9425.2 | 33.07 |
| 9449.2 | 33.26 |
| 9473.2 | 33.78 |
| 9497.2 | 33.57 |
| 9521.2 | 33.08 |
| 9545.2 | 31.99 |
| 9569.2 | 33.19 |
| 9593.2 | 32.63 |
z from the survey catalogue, 0.00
